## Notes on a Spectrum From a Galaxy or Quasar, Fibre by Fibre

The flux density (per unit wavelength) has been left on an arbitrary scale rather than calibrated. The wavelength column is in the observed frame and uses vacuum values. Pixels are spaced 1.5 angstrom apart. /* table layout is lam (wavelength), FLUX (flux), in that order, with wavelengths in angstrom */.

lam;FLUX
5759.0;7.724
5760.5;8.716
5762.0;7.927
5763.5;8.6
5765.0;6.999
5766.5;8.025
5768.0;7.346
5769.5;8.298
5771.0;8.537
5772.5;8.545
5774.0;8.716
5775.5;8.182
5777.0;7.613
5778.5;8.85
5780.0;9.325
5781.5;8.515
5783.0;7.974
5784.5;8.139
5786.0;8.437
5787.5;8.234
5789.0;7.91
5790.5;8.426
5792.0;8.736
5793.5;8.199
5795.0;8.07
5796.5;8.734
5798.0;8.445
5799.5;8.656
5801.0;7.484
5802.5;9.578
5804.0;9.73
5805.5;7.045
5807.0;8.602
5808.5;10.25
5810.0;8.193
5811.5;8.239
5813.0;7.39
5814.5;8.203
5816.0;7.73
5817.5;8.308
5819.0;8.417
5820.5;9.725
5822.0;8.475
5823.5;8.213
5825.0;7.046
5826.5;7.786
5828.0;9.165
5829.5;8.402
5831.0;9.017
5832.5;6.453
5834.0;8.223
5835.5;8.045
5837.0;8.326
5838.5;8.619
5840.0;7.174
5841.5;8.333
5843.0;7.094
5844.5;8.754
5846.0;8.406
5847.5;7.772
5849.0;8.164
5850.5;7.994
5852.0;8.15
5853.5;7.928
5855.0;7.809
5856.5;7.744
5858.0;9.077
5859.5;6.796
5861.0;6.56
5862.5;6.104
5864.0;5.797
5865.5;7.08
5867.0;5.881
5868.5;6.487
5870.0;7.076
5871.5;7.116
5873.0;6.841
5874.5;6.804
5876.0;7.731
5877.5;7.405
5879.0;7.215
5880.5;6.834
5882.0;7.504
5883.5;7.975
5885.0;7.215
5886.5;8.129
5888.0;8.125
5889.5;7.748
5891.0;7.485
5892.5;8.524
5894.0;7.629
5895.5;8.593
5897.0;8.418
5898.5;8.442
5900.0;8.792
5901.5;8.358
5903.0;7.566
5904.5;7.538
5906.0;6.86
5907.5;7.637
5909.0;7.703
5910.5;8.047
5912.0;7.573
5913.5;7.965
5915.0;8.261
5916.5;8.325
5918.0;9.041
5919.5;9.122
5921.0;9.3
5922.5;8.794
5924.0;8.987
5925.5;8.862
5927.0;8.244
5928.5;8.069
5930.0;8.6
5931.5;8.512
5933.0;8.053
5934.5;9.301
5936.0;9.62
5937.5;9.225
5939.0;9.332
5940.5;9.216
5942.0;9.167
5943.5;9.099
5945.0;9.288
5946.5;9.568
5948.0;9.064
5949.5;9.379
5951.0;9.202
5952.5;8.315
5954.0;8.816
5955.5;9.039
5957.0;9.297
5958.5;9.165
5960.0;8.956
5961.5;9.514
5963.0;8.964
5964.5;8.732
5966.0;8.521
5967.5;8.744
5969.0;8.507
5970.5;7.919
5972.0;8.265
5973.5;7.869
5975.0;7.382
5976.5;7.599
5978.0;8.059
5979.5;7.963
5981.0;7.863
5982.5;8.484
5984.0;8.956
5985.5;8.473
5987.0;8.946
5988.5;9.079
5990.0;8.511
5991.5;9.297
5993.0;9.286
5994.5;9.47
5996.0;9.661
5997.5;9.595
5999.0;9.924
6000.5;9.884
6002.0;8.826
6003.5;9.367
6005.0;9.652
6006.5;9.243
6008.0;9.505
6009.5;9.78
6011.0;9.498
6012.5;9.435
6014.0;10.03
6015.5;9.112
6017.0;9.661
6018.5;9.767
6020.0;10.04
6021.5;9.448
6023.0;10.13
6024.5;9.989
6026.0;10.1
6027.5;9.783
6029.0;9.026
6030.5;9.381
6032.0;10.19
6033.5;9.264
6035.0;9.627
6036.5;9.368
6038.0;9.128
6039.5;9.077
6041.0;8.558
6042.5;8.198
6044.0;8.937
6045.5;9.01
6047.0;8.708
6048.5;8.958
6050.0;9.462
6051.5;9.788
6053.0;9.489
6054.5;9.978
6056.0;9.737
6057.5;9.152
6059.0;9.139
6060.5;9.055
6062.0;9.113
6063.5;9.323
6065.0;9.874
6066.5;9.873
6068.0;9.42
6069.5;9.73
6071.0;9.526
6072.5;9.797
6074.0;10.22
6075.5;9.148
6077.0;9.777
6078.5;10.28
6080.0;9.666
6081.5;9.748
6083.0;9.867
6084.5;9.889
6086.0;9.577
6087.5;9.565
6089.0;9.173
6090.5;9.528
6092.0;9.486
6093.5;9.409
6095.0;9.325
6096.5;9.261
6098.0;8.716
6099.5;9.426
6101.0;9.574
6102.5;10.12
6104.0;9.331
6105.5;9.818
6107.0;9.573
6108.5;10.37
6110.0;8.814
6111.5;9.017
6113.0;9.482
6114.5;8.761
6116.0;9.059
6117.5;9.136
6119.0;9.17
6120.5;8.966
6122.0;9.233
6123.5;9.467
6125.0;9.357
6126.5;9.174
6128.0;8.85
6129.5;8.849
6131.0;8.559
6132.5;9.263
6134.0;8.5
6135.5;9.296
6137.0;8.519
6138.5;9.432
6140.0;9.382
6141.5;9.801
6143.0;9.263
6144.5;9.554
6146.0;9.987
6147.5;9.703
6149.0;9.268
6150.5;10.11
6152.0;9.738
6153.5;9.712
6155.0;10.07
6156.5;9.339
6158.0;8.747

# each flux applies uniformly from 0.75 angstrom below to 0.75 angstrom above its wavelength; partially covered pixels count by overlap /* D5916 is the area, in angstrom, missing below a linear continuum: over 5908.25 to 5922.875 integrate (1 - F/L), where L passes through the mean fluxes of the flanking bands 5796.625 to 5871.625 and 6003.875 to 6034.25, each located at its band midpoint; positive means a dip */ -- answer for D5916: 0.50 angstrom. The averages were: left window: 7.95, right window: 9.65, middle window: 8.4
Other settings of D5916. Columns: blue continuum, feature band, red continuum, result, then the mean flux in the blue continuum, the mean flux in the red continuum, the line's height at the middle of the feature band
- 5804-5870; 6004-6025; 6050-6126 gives -1.5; 7.89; 9.48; 9.02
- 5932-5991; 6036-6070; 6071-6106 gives 0.4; 8.76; 9.59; 9.36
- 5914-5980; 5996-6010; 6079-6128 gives -0.8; 8.76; 9.4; 8.99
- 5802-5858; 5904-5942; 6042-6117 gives 0.8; 8.24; 9.45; 8.69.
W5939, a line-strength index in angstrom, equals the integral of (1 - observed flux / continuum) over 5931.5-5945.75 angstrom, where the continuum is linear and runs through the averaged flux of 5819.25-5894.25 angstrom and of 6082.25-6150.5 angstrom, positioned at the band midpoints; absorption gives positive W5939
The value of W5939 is -1.57 angstrom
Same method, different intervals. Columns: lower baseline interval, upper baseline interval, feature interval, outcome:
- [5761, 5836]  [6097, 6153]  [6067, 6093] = -1.40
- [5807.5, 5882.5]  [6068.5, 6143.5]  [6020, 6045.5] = -1.34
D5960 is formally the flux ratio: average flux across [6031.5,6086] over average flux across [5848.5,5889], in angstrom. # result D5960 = 1.29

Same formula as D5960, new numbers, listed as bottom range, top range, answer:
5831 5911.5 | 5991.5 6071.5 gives 1.24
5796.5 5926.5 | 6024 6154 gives 1.18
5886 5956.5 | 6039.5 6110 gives 1.11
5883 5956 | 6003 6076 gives 1.11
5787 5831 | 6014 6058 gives 1.12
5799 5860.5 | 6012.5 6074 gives 1.15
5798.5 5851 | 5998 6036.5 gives 1.16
